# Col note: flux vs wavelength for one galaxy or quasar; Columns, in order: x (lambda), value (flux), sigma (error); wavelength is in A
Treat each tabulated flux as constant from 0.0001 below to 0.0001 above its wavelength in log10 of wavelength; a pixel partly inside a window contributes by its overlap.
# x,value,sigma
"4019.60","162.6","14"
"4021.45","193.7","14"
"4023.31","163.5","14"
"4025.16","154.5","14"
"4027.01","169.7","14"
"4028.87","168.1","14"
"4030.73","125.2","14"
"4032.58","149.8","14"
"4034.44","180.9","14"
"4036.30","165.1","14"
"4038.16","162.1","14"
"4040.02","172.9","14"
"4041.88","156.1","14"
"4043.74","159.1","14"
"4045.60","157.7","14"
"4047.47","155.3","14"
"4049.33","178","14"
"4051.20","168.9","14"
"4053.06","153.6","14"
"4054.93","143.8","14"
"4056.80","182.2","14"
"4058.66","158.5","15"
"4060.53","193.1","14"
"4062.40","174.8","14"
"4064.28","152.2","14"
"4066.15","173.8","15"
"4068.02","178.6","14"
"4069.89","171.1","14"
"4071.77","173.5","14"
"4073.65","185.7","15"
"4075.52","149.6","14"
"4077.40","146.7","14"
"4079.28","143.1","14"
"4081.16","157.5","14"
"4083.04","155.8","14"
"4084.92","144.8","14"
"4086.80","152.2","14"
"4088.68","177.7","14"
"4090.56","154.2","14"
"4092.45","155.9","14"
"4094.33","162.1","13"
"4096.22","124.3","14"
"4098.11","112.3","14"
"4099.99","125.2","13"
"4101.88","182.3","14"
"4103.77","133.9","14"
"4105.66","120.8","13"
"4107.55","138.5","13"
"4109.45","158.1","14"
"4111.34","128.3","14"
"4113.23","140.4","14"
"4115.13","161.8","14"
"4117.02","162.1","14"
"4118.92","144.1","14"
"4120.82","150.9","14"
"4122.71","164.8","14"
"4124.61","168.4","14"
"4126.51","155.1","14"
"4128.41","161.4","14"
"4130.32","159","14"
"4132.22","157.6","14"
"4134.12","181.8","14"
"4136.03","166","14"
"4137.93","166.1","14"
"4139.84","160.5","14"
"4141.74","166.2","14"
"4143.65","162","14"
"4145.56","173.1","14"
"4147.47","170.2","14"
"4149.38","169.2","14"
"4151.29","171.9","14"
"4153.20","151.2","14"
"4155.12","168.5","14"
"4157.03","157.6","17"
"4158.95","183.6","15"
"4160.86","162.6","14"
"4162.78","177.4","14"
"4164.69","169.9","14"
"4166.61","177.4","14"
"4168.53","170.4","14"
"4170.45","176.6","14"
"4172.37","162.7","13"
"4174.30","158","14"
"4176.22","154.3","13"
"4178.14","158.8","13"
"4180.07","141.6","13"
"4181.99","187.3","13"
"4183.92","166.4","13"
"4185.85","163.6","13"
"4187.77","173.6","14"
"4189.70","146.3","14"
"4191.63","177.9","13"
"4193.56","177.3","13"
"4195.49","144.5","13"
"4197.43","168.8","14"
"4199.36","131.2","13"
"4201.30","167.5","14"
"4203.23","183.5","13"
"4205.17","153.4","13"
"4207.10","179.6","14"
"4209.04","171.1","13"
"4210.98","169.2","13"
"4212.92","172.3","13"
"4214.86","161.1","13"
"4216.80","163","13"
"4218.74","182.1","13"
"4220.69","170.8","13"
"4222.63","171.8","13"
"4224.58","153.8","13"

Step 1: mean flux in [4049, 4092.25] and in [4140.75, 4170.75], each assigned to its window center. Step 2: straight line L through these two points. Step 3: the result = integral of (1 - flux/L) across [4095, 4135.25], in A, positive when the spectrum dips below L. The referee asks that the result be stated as 4.2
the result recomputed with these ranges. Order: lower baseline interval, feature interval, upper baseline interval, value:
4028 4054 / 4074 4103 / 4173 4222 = 2.13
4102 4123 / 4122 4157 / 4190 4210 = -2.93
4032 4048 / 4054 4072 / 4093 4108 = -2.00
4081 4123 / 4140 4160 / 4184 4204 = -1.43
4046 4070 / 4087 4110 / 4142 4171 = 3.13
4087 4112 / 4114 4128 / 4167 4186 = -0.75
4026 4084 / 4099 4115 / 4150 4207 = 2.16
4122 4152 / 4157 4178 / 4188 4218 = -0.38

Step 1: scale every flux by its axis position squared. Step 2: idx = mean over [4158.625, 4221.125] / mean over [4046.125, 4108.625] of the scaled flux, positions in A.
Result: 1.1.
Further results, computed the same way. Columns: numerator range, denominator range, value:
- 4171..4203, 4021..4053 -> 1.07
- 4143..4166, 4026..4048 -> 1.11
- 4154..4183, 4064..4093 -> 1.08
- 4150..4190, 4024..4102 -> 1.10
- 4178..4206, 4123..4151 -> 1.01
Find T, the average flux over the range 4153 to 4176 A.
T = 168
